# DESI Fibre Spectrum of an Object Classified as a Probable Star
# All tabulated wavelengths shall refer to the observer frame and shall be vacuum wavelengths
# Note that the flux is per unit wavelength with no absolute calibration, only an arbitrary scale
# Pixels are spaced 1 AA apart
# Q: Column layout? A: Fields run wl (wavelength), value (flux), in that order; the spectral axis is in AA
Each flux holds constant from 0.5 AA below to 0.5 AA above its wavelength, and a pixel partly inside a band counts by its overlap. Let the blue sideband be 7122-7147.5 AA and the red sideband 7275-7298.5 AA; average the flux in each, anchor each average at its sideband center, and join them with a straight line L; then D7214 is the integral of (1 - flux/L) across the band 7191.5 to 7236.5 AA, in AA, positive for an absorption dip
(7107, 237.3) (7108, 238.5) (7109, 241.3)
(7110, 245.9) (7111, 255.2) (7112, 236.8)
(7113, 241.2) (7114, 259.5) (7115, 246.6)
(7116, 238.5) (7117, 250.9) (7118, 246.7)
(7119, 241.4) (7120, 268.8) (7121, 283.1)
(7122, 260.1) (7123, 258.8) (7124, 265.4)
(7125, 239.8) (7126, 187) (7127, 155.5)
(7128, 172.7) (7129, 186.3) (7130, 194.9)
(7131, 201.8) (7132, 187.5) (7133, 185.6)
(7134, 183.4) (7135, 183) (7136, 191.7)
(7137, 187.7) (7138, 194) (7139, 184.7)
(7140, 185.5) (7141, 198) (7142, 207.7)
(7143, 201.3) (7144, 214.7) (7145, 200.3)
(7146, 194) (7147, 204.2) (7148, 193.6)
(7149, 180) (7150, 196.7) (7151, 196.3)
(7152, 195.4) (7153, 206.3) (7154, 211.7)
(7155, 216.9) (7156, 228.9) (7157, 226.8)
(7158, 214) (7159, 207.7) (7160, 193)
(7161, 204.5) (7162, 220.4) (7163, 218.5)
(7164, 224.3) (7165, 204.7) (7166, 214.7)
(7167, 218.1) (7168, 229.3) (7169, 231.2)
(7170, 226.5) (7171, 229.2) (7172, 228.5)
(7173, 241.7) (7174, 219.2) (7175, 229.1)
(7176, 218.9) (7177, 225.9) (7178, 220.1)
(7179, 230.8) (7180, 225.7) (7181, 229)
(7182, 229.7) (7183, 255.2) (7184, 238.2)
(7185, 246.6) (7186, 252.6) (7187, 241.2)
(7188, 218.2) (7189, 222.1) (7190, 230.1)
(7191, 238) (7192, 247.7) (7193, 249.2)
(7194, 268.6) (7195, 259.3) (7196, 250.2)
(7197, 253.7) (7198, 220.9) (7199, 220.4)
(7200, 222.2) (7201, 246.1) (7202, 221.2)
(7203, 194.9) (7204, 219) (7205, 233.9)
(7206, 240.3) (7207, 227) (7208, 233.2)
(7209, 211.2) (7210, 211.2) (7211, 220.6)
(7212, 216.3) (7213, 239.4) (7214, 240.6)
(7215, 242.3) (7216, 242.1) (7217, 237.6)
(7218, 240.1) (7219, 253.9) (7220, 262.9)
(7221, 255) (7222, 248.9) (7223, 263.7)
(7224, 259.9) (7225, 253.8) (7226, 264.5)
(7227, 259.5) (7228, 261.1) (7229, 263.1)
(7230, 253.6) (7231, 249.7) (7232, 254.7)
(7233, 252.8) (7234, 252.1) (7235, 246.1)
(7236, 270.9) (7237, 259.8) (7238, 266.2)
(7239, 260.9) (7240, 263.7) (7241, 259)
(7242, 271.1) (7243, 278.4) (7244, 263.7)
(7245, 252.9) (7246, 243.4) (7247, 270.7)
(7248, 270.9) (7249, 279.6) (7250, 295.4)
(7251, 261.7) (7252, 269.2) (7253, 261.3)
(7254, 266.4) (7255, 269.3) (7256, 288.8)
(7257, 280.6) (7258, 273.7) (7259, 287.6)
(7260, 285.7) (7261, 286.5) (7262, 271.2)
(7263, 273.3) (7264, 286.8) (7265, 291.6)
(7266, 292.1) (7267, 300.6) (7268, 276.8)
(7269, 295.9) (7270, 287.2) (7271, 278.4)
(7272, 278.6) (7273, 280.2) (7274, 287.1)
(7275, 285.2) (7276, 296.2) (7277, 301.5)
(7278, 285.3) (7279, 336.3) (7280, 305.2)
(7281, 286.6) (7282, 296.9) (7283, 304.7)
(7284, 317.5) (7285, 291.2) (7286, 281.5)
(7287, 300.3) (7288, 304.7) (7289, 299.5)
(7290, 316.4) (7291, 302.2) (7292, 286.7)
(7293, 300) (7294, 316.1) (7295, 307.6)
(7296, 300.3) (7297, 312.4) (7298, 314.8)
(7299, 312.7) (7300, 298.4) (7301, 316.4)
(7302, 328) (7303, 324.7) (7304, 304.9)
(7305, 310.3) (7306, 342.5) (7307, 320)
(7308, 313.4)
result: 1.8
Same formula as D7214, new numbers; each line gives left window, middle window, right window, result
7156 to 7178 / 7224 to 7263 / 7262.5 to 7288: 0.8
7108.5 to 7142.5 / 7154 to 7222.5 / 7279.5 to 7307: 5.9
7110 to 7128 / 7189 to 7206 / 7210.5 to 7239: 0.9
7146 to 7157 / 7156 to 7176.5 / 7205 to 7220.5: -0.9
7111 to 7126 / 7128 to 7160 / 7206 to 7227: 6.4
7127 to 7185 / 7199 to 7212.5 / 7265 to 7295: 1.2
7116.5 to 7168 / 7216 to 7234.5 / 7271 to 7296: 0.5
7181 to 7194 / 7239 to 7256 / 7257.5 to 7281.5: 0.5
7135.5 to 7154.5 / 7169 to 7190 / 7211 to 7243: -1.0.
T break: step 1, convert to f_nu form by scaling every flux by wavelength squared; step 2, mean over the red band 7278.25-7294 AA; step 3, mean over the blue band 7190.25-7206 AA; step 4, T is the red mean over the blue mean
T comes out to 1.31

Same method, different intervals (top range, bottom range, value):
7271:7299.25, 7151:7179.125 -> 1.42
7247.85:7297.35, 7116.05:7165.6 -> 1.44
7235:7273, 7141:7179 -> 1.32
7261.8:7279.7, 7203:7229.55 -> 1.22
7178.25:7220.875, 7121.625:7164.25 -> 1.18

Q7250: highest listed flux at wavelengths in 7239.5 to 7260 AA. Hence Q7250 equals 295.4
